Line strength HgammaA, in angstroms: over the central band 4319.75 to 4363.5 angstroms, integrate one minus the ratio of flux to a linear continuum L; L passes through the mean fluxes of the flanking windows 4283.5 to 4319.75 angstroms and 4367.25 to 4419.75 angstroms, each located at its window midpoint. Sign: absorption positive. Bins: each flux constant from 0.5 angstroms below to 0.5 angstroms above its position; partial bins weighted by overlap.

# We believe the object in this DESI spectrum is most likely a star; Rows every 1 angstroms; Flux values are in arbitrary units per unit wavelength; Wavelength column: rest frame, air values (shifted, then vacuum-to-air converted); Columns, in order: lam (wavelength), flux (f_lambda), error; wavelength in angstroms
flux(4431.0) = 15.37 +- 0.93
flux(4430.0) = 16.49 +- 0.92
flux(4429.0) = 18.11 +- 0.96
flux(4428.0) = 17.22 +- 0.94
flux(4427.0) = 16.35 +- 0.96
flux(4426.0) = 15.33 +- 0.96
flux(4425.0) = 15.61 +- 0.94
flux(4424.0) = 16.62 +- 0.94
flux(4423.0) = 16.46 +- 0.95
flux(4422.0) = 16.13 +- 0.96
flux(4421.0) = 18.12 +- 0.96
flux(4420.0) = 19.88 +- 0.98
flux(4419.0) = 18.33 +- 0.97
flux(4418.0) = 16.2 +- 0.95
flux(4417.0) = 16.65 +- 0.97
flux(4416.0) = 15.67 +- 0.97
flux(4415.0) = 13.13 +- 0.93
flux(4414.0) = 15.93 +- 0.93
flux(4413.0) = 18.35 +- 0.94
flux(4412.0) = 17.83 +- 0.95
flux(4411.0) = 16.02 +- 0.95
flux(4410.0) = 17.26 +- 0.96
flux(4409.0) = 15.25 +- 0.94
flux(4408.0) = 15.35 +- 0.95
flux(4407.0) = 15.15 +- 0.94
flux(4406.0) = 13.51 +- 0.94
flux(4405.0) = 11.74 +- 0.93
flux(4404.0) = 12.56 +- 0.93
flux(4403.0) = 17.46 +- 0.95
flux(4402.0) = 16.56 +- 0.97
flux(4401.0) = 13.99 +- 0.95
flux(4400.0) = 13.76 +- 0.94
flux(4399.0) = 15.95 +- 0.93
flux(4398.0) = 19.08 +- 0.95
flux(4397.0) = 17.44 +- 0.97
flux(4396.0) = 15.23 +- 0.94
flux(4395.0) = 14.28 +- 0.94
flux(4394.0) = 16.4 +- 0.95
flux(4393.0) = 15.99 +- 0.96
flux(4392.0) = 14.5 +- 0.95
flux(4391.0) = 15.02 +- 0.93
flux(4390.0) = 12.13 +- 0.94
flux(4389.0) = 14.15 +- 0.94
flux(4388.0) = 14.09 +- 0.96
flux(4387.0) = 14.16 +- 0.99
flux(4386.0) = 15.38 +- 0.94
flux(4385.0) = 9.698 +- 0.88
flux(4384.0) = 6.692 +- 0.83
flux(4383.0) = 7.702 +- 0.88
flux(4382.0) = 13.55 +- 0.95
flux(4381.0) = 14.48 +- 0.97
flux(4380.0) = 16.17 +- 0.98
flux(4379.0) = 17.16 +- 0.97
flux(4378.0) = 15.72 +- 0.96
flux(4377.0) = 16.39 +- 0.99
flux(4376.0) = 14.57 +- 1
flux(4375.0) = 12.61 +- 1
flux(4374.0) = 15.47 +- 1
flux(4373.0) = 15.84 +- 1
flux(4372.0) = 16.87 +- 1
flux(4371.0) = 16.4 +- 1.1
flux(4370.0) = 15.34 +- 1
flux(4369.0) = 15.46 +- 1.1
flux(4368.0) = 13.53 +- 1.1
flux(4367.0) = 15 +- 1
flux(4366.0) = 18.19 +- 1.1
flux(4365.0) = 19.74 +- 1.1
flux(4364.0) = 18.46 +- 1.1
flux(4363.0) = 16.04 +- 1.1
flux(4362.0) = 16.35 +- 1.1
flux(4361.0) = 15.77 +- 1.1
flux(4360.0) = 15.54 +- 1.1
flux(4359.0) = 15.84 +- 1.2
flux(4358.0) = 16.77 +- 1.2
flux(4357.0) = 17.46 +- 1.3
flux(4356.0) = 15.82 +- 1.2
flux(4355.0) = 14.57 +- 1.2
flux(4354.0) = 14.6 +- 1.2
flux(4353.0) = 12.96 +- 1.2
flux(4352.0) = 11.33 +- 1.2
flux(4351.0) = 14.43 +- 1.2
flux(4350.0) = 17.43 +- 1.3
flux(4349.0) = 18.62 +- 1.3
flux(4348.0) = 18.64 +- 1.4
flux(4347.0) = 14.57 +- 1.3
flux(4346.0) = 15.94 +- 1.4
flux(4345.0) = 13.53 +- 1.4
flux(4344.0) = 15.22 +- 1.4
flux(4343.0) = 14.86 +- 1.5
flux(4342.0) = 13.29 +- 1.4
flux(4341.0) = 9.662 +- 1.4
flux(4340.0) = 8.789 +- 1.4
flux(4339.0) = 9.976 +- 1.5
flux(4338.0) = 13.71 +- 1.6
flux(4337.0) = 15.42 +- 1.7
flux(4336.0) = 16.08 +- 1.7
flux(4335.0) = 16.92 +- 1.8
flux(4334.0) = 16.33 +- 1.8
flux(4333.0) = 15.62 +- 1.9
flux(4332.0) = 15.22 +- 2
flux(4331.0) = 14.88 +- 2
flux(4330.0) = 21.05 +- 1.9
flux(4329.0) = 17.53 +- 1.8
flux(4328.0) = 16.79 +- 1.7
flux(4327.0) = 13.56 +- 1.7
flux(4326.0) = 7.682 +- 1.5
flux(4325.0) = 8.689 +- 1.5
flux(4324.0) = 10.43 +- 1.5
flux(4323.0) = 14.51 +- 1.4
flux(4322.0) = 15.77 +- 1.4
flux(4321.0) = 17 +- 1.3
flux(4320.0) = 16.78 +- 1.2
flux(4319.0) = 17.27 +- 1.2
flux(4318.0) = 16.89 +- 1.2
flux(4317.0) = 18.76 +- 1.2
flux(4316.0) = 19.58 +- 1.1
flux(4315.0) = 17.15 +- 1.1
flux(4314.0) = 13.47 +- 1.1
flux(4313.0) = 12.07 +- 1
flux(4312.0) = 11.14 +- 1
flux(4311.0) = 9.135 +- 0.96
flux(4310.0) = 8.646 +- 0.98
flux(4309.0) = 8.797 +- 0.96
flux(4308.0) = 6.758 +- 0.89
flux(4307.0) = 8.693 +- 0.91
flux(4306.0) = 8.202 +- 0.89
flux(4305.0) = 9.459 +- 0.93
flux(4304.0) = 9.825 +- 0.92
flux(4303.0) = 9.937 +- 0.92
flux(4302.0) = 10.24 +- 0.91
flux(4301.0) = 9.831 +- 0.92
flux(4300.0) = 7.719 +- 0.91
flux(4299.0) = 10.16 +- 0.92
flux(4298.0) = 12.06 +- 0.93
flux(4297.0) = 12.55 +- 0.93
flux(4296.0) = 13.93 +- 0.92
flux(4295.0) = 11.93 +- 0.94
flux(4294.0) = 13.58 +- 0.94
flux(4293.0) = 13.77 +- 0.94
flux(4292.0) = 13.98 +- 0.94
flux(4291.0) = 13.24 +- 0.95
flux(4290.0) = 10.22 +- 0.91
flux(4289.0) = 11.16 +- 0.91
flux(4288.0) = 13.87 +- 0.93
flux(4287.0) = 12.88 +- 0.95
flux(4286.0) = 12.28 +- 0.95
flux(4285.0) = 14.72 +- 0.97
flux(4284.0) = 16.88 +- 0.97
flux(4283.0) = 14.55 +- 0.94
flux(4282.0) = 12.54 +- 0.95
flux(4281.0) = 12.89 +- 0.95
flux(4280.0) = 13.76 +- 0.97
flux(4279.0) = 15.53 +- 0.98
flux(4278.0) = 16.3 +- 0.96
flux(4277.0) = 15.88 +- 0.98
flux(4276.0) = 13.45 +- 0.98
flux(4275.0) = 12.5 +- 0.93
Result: -4.4 angstroms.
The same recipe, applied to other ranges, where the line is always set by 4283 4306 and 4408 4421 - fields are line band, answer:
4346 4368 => -2.4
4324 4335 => -1.0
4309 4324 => -1.9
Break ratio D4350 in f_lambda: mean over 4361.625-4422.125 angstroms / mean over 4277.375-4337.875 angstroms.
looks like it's 1.15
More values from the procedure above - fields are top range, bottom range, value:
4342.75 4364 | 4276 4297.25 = 1.14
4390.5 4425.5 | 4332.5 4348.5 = 1.11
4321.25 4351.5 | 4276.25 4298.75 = 1.07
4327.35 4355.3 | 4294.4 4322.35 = 1.22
